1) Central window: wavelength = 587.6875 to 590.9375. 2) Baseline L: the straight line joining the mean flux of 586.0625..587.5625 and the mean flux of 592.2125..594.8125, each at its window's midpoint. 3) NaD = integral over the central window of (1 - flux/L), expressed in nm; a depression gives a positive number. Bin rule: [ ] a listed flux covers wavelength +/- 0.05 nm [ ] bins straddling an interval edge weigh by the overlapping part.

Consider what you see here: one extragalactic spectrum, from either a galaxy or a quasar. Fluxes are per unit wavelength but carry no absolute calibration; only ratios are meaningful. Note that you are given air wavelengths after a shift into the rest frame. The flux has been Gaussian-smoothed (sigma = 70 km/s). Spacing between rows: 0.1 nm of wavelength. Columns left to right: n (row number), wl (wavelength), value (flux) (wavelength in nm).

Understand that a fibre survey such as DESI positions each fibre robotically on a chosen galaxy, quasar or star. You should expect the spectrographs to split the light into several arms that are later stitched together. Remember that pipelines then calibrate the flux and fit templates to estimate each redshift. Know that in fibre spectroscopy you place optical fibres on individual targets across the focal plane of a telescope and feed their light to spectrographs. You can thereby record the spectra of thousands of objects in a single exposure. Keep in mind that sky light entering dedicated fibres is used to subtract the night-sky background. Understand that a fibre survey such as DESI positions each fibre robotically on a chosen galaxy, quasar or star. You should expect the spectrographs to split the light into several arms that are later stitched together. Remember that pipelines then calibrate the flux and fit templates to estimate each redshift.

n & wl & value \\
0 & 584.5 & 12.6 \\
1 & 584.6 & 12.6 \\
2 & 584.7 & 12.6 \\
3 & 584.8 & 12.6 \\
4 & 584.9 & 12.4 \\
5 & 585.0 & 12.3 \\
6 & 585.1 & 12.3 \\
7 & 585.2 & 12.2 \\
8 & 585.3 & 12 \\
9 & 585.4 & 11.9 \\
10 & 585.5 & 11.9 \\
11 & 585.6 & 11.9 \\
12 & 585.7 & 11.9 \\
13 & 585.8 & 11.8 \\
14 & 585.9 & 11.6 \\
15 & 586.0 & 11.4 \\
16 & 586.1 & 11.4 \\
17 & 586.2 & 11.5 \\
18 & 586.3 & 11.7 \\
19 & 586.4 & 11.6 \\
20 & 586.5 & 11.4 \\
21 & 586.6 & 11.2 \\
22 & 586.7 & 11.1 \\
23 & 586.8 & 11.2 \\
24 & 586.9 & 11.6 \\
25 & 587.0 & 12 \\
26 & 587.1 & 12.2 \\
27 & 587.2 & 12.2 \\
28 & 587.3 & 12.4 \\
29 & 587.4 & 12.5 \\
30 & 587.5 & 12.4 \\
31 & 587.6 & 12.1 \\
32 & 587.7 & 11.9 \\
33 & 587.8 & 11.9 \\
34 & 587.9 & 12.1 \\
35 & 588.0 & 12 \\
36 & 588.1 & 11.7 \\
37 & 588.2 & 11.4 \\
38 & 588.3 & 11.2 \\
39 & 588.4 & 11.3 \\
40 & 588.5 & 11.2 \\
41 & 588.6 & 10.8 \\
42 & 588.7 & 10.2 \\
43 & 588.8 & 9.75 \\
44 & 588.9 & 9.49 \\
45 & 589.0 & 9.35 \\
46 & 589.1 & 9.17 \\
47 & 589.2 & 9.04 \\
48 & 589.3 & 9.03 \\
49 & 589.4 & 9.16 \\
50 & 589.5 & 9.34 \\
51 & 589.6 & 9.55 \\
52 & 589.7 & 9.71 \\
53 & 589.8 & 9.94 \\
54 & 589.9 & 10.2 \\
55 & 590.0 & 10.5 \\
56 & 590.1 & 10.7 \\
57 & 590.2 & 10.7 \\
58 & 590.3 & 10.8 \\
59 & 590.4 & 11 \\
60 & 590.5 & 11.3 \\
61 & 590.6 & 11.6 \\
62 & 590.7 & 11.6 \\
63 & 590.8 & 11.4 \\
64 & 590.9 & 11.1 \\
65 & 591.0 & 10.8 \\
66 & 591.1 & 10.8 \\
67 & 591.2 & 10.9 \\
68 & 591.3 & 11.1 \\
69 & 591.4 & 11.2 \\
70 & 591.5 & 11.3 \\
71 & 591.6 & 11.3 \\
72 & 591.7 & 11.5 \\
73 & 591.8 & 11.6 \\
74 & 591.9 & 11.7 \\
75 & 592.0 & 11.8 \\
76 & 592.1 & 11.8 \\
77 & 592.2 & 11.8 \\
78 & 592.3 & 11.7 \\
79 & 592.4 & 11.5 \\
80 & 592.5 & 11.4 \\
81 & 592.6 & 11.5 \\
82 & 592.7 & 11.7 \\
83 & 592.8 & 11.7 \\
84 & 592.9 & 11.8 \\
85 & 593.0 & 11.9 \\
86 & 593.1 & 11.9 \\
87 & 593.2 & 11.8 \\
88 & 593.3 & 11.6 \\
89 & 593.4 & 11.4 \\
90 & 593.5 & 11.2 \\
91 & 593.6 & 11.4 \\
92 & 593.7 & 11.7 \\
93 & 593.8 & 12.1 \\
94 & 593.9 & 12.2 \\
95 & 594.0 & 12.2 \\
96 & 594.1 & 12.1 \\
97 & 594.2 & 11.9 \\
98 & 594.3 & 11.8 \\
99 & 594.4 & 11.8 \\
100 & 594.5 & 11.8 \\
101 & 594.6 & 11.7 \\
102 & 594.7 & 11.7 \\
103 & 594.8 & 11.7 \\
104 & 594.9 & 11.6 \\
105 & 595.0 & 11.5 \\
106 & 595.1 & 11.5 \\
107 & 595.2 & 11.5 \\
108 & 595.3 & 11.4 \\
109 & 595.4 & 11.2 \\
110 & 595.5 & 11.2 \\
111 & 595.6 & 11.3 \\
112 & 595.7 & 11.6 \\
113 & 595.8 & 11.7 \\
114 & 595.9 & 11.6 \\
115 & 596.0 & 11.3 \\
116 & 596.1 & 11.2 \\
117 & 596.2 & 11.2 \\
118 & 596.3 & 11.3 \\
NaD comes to 0.32 nm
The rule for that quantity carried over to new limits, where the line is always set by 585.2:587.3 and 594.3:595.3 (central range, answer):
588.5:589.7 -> 0.21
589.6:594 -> 0.13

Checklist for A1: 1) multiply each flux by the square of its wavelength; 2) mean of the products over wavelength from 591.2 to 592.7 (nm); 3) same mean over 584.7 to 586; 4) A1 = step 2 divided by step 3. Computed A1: 1.0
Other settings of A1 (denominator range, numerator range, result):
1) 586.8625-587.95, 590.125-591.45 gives 0.93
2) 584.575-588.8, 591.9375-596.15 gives 1.01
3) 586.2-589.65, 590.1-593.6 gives 1.05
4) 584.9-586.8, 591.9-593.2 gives 1.02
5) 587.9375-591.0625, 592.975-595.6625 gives 1.13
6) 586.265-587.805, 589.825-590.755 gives 0.93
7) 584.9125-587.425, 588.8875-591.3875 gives 0.89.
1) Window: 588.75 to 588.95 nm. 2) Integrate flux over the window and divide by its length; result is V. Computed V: 9.62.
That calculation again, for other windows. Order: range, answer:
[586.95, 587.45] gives 12.3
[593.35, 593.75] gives 11.4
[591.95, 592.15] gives 11.8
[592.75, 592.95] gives 11.7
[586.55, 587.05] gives 11.4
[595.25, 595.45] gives 11.3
